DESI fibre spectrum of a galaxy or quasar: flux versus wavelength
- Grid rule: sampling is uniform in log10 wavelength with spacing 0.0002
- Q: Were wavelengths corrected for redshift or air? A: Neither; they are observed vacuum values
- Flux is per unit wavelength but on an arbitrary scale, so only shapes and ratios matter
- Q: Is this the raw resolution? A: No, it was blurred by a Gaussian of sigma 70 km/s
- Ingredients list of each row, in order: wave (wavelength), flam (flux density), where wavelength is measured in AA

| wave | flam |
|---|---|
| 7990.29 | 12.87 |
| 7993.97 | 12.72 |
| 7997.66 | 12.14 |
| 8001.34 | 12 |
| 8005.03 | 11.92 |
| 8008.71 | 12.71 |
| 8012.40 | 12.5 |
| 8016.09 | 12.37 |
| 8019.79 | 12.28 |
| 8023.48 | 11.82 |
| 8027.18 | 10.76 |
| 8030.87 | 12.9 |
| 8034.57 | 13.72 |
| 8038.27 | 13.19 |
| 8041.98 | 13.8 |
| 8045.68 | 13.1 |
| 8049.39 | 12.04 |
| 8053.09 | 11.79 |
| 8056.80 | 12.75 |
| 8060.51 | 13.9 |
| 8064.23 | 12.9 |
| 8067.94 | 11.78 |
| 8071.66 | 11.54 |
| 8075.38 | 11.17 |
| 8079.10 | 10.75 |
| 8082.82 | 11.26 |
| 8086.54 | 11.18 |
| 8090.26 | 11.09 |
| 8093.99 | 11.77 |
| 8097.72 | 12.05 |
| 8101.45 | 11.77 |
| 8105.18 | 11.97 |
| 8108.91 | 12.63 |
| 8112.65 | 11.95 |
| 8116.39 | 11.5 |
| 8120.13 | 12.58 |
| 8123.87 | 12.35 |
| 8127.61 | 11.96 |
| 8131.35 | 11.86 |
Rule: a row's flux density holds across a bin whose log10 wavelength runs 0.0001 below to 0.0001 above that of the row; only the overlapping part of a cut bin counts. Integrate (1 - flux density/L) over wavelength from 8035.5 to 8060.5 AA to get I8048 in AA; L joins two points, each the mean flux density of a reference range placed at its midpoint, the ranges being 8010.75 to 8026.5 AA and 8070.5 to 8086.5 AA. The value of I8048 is -2.7 AA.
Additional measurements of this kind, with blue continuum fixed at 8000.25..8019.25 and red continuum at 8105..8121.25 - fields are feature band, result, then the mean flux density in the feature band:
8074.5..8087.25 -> 1.2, 11.1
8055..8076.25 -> -0.3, 12.4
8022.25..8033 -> 0.3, 11.9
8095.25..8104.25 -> 0.2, 11.9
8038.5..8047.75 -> -0.8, 13.4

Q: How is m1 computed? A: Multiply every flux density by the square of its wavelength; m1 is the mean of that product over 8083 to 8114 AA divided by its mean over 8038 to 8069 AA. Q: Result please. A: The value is 0.9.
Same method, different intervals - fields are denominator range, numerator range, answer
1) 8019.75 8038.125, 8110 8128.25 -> 1.00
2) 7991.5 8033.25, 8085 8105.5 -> 0.97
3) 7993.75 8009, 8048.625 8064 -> 1.05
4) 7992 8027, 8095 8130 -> 1.02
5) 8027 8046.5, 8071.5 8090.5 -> 0.86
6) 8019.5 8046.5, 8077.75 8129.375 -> 0.94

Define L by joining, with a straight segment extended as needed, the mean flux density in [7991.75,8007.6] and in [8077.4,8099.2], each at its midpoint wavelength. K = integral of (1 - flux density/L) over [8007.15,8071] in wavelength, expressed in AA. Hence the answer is -4.1 AA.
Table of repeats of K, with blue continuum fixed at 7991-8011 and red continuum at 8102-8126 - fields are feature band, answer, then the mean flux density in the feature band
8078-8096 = 1.40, 11.2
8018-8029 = 0.61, 11.6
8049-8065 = -0.63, 12.7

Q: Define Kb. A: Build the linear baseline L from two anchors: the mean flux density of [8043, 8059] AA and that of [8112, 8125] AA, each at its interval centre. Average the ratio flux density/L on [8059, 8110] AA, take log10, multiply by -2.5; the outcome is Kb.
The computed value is 0.04 mag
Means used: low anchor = 12.5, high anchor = 12.1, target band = 11.8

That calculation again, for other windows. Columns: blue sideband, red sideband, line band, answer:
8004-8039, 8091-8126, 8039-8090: 0.01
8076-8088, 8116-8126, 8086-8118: -0.01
